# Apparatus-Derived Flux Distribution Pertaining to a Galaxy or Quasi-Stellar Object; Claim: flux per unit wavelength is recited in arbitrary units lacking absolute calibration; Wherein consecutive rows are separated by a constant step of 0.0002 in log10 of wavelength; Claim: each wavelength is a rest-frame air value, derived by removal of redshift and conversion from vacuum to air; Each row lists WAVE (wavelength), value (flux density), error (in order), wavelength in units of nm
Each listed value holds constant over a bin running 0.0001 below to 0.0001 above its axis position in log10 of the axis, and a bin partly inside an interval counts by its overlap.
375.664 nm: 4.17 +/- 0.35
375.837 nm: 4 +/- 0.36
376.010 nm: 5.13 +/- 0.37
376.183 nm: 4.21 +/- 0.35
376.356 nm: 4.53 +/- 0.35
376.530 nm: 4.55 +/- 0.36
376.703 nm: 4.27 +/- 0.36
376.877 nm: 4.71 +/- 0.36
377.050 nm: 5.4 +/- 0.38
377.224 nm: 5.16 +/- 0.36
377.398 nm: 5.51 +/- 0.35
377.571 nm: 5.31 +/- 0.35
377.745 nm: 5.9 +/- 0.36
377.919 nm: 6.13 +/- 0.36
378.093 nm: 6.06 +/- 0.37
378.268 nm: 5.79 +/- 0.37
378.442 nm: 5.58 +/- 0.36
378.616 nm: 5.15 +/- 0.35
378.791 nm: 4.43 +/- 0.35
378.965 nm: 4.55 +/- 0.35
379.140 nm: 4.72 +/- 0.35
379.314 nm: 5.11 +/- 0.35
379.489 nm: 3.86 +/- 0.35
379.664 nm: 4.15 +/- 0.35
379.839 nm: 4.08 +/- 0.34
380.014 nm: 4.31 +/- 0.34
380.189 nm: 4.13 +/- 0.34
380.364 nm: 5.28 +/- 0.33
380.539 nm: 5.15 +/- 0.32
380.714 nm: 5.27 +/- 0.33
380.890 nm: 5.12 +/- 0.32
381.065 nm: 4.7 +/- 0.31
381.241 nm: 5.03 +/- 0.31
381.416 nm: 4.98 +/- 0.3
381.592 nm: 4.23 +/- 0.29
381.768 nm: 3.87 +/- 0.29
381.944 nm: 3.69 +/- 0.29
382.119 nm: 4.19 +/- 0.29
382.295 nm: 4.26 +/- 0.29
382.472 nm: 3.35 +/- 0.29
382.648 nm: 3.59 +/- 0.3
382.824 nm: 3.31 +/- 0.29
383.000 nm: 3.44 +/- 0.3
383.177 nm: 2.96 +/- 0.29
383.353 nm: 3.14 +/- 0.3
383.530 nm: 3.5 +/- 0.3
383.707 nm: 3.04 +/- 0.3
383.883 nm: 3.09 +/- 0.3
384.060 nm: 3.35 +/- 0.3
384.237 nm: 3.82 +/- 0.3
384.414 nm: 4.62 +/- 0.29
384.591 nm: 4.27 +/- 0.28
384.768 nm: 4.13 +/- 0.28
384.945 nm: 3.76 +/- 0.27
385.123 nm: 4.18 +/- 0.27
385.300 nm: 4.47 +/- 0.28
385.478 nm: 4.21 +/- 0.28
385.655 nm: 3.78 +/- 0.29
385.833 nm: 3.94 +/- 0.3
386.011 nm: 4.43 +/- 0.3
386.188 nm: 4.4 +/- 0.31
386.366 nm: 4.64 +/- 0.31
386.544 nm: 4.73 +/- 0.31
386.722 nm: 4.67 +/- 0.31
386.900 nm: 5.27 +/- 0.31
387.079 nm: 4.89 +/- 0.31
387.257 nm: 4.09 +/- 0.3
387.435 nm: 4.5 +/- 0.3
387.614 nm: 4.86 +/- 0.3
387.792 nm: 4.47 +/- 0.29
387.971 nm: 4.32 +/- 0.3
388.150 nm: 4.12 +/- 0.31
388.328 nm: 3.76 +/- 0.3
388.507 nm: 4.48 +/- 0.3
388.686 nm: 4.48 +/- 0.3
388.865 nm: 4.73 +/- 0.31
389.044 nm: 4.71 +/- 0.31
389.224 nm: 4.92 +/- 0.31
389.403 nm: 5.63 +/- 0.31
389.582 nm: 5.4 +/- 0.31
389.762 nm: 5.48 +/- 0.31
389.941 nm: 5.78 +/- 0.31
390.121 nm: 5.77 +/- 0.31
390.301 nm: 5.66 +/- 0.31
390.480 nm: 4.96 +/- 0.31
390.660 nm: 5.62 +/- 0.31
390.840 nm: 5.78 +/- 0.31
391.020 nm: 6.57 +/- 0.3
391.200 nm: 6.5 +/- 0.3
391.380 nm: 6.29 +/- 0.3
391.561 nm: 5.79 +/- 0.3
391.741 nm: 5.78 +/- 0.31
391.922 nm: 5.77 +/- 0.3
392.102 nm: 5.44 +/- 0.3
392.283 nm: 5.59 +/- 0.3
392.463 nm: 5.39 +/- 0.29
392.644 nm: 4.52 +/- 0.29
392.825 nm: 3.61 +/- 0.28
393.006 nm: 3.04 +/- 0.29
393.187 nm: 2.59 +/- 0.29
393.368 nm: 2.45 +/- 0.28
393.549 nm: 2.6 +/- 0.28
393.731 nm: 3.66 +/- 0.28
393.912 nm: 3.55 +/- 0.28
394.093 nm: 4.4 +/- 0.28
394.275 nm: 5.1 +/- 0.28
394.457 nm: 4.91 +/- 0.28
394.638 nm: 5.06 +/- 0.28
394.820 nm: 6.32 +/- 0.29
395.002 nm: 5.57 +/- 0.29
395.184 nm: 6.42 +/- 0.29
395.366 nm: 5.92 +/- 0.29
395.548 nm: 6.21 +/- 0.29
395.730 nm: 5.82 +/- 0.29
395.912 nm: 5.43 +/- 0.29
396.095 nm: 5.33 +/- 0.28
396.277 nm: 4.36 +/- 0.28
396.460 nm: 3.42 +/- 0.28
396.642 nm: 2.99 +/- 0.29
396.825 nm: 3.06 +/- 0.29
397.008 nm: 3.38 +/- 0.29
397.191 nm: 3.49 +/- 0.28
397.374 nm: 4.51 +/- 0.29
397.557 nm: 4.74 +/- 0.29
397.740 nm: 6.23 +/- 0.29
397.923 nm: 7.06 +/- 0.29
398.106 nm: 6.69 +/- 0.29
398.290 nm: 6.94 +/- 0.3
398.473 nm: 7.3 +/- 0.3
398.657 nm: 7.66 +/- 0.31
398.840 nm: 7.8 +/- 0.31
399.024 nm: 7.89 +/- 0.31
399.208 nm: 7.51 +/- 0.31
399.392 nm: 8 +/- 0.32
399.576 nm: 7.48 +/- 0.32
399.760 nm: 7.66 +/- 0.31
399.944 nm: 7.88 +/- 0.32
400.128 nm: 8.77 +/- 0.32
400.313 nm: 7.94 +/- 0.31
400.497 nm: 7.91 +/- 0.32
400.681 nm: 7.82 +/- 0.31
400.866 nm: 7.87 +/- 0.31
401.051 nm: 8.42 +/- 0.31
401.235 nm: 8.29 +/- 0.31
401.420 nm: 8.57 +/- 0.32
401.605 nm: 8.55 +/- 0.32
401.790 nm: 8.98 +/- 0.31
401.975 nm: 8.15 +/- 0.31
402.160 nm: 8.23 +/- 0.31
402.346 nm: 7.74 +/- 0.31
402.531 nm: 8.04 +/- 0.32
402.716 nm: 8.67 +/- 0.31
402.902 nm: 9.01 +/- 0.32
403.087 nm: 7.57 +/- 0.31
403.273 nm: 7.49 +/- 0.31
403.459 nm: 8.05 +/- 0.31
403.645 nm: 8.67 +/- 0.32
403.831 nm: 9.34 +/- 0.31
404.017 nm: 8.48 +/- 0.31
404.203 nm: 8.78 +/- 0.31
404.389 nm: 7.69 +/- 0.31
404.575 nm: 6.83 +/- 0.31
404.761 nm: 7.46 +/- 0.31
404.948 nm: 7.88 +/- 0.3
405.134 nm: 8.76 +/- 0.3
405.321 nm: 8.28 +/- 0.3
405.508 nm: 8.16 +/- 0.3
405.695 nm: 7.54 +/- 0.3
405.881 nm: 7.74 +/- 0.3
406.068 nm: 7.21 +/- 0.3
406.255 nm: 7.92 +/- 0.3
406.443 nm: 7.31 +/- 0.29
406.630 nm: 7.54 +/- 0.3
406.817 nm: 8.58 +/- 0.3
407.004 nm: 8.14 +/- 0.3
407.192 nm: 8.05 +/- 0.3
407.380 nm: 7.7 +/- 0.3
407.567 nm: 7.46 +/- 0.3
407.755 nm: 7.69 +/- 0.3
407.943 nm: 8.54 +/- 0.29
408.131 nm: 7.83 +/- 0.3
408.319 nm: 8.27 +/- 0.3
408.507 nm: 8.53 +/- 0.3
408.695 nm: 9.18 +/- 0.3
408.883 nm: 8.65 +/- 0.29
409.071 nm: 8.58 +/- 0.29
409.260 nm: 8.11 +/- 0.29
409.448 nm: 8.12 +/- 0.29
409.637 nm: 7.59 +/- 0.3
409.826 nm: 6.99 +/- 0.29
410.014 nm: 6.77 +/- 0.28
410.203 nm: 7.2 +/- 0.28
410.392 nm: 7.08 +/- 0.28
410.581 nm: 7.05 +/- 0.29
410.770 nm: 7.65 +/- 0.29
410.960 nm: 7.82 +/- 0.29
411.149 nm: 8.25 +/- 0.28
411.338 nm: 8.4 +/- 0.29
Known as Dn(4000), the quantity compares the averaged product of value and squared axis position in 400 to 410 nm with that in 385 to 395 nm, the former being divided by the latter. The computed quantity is 1.8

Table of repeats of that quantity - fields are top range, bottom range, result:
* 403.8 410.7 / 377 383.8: 2.00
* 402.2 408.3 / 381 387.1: 2.20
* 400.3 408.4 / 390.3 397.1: 1.76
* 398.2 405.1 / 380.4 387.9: 2.10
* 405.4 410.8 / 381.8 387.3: 2.22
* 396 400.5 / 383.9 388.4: 1.54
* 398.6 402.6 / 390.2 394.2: 1.75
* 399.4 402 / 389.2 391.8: 1.49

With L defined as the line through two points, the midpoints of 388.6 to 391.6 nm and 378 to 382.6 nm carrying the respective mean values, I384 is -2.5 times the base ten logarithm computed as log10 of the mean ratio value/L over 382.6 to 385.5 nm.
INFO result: 0.328 mag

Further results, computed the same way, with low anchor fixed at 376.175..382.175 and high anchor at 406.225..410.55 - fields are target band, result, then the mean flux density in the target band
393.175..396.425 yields 0.33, 4.79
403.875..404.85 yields -0.07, 7.93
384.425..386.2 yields 0.30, 4.17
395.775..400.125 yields 0.14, 6.01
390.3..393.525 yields 0.22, 5.01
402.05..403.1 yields -0.14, 8.26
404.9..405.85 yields -0.07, 8.11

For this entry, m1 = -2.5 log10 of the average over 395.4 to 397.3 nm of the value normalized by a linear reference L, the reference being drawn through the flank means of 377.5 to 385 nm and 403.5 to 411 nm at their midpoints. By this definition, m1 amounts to 0.411 mag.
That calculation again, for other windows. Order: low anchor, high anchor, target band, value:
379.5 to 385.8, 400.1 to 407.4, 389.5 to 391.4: -0.04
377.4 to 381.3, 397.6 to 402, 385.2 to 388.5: 0.33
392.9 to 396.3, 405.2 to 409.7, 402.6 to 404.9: -0.16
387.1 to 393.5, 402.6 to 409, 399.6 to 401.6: -0.16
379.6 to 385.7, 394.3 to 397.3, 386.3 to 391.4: -0.14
